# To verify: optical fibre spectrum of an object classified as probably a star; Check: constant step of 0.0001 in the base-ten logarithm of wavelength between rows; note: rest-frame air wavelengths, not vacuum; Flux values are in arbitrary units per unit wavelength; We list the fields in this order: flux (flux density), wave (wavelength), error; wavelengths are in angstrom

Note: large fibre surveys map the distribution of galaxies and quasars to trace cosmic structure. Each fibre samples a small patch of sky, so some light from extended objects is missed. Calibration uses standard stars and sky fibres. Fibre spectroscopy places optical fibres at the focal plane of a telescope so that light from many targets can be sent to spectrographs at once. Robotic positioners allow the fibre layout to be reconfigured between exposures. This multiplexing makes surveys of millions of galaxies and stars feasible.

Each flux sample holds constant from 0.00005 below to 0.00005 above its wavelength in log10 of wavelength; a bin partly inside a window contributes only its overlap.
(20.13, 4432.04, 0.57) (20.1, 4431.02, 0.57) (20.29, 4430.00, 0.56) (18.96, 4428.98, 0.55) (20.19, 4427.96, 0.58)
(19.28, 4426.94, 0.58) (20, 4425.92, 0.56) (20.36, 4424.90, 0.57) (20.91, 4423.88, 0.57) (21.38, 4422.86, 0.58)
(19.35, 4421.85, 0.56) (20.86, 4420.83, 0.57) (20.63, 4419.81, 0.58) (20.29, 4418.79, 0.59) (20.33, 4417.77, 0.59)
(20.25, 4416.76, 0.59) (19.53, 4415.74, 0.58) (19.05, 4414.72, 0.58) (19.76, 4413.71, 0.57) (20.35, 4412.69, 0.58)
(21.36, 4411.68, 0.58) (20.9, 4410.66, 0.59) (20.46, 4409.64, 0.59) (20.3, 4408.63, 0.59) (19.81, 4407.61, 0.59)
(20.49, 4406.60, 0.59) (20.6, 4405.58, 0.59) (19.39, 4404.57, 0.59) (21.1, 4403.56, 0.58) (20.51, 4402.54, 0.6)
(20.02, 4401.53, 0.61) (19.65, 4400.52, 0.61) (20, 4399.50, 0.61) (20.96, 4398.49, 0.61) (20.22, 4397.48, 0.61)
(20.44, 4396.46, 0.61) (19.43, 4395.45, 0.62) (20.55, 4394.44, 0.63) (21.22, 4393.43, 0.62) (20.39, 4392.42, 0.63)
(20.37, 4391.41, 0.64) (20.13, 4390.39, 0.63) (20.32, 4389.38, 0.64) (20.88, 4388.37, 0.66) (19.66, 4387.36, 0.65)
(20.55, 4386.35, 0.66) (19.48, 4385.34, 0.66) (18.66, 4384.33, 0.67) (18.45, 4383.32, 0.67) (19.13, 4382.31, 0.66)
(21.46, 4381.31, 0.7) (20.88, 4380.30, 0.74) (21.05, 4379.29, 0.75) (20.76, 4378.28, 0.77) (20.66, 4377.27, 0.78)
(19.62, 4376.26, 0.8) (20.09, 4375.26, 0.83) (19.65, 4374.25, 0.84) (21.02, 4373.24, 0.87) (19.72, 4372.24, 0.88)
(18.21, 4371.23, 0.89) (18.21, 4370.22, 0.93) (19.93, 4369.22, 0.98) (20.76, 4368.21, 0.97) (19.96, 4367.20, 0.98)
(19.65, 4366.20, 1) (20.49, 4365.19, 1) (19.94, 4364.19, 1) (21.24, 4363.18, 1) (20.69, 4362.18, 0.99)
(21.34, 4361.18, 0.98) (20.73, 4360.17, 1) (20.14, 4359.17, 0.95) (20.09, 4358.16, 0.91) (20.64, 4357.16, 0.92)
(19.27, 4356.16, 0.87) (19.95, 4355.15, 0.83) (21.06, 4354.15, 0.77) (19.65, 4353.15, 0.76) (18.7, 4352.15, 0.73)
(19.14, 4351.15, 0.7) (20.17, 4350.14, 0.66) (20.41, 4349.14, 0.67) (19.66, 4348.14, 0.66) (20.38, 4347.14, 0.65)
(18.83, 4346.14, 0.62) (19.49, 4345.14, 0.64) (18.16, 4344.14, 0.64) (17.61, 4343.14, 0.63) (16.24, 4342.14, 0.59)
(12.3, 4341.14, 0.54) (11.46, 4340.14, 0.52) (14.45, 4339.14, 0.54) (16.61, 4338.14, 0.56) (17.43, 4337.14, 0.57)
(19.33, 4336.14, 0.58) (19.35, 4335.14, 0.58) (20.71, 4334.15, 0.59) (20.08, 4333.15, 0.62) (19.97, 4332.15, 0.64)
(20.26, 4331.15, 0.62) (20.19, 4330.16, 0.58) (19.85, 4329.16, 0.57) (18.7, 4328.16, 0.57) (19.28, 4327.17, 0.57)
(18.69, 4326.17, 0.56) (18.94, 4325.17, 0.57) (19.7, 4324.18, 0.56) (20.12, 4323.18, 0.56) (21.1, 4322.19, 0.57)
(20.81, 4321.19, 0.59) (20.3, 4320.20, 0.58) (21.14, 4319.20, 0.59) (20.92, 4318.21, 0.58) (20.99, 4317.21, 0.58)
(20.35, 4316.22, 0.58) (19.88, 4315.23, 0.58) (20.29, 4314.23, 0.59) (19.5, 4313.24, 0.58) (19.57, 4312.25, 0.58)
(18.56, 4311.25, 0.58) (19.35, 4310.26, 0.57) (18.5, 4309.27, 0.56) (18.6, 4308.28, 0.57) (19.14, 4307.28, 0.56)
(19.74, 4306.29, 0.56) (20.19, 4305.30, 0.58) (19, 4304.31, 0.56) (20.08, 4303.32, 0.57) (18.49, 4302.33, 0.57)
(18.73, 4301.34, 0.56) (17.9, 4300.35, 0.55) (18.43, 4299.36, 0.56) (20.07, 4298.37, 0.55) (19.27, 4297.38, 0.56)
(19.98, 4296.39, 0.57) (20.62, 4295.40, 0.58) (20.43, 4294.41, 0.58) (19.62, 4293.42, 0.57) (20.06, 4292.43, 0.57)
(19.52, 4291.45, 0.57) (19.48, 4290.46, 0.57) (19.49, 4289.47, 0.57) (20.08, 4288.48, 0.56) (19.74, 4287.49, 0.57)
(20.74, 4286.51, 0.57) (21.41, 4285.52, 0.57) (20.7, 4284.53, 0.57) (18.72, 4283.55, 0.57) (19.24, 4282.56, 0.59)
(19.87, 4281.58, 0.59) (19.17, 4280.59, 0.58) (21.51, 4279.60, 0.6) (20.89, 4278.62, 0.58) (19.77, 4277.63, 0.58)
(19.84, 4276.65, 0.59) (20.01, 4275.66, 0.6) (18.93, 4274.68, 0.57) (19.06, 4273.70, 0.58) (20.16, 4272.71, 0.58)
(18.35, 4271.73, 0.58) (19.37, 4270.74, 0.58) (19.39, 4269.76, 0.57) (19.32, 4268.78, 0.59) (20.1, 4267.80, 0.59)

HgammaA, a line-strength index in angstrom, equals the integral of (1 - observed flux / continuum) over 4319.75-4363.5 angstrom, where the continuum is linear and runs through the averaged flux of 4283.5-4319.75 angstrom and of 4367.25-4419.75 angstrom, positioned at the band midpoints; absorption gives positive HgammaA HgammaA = 1.6 angstrom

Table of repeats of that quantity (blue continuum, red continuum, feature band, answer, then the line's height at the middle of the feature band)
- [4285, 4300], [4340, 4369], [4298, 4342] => 1.39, 19.7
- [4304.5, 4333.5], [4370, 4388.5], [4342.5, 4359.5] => 0.24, 19.9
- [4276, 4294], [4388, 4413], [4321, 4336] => 0.24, 20.1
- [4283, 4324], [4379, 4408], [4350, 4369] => -0.13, 20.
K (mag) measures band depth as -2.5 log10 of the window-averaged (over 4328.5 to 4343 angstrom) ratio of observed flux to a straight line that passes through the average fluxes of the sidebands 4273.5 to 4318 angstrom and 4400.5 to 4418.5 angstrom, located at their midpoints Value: 0.12 mag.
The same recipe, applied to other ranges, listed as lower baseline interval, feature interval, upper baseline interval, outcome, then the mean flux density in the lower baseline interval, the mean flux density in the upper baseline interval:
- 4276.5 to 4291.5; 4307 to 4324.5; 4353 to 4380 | 0.01 mag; 20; 20.2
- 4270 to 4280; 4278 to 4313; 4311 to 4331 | 0.01 mag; 19.8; 20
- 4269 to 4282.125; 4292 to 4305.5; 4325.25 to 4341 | -0.02 mag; 19.7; 18.3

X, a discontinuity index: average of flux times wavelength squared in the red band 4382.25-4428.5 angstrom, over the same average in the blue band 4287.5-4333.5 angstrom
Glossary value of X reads 1.07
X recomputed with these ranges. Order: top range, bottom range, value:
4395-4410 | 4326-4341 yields 1.14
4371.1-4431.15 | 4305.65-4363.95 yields 1.08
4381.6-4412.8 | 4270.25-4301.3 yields 1.08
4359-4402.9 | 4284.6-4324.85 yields 1.05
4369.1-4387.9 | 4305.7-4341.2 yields 1.06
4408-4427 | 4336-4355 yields 1.17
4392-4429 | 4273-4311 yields 1.09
